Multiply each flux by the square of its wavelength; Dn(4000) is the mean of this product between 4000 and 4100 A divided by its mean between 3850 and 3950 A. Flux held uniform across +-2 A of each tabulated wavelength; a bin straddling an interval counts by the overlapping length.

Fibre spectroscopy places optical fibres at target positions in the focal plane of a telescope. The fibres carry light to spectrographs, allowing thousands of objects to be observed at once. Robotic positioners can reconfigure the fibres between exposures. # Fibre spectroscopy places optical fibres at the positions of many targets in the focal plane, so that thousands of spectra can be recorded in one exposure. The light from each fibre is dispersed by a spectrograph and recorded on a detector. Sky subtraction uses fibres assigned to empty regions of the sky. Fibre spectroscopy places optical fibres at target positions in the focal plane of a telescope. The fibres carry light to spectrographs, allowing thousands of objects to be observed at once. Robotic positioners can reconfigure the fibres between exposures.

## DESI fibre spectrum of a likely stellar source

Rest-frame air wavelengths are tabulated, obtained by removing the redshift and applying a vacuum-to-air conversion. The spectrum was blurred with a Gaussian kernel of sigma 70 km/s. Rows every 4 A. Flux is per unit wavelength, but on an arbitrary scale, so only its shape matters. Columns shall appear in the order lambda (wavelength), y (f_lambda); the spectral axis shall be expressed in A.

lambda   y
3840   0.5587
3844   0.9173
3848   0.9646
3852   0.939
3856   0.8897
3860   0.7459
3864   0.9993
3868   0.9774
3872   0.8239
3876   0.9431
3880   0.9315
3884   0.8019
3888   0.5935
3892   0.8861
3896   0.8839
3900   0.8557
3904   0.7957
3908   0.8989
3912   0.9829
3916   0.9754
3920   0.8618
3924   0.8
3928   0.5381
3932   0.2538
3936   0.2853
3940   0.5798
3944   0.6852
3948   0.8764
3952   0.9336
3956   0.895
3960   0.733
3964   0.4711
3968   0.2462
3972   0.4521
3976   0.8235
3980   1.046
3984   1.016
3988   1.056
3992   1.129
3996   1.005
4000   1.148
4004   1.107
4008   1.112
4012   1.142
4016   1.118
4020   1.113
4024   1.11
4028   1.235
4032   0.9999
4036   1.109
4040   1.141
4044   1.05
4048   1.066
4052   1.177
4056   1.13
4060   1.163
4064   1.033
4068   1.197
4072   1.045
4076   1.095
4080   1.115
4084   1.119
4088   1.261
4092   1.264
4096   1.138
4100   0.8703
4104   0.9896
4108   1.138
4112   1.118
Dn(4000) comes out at 1.53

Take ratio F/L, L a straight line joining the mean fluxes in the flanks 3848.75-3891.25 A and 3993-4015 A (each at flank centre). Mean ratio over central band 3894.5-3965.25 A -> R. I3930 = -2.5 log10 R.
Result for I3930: 0.291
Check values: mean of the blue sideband 0.868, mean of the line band 0.741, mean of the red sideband 1.1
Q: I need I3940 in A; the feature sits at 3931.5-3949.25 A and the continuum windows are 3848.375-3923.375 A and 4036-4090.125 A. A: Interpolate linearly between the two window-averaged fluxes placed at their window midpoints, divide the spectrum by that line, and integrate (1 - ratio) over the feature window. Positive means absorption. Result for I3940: 7.6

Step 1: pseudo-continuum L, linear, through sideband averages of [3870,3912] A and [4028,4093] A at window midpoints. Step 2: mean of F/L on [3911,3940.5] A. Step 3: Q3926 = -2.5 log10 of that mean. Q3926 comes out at 0.35 mag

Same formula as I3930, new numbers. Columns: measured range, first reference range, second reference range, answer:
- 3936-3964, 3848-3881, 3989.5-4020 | 0.38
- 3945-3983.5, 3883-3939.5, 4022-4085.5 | 0.20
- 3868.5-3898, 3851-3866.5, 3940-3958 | 0.04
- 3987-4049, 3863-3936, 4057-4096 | -0.08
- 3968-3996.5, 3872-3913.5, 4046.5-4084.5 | 0.13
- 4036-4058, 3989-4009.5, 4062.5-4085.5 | -0.01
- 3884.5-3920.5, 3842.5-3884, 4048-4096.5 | 0.11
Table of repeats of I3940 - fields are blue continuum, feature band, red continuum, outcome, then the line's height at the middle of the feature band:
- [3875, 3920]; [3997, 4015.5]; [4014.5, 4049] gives -1.0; 1.06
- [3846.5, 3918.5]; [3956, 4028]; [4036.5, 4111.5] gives 5.6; 1.01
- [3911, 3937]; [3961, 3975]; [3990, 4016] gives 7.2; 0.916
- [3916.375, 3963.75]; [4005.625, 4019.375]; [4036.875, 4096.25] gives -2.7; 0.939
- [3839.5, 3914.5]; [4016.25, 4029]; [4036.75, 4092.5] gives -0.8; 1.07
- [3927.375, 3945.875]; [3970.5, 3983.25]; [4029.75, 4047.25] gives -1.8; 0.705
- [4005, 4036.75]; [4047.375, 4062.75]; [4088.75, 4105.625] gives -0.5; 1.1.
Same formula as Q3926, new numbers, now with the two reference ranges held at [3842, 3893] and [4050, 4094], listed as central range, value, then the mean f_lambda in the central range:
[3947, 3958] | 0.10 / 0.904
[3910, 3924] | 0.03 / 0.92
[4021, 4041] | -0.03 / 1.12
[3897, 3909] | 0.09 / 0.849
